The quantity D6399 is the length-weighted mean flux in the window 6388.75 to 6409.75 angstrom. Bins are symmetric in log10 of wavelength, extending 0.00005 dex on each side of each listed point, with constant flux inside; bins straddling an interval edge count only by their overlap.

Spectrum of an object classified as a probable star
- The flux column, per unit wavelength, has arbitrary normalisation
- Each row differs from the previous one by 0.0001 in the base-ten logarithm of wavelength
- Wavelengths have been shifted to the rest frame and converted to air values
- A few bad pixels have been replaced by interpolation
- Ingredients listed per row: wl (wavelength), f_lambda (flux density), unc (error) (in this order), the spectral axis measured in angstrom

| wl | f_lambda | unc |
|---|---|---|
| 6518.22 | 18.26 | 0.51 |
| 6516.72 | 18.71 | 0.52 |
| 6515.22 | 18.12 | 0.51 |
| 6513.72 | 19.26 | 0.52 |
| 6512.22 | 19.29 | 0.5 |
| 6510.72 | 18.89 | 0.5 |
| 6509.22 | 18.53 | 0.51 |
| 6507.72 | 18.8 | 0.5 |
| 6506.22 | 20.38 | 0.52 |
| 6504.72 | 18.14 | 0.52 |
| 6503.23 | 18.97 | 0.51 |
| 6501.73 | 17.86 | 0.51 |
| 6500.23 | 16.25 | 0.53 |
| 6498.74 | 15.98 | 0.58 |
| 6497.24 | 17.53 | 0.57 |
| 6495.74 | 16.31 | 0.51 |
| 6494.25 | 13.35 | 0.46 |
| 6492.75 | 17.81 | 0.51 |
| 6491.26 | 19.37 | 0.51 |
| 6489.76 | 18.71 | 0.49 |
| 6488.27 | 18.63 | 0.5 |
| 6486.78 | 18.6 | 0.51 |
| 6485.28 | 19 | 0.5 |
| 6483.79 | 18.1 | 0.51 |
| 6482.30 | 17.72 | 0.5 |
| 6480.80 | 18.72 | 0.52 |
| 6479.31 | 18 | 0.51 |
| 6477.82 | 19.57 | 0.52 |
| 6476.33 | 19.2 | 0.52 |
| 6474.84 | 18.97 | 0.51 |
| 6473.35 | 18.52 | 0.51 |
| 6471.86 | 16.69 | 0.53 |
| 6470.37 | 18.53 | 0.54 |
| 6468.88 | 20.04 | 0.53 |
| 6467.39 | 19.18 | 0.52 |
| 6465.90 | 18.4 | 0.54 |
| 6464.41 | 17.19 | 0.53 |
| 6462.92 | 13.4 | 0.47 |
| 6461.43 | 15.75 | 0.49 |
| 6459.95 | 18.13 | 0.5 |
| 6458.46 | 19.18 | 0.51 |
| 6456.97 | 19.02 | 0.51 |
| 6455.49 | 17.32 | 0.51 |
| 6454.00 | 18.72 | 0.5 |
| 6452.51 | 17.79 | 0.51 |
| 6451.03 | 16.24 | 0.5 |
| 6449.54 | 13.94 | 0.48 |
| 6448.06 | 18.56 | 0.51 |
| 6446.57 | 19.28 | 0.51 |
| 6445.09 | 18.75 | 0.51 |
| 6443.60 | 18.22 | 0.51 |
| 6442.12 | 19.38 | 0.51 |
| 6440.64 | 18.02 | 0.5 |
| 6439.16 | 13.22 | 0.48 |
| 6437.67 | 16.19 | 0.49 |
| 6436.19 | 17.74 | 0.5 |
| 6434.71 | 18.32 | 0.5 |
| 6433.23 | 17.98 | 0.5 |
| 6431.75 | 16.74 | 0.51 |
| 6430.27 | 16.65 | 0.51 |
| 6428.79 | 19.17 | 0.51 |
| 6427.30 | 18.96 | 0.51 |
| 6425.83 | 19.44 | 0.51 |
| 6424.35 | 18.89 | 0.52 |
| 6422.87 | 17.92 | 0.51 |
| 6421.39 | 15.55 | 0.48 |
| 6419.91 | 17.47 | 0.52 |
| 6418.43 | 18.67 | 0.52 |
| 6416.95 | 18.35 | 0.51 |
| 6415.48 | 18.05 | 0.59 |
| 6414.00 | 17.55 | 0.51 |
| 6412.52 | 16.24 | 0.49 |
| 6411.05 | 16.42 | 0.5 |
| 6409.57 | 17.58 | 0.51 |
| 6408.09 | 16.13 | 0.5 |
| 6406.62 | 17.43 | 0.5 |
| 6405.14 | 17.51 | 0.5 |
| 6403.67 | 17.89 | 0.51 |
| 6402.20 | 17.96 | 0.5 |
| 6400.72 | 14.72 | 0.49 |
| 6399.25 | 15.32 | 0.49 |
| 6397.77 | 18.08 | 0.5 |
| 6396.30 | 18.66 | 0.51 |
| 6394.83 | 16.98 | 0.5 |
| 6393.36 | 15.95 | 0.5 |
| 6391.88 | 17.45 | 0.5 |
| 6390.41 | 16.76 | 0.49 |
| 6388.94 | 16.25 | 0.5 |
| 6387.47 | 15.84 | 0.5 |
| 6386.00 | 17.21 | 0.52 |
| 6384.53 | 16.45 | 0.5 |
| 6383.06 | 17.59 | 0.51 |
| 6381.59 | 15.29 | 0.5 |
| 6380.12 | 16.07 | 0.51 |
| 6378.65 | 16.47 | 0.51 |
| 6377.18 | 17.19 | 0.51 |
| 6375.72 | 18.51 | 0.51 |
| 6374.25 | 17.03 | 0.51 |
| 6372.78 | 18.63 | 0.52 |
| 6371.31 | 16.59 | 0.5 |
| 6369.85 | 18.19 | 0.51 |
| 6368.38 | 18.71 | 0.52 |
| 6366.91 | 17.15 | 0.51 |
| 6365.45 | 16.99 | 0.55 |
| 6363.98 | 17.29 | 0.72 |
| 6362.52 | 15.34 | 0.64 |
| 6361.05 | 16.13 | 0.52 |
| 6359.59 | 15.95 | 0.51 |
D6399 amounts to 17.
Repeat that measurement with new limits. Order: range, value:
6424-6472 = 17.7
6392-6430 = 17.5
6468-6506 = 18.1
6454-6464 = 17.3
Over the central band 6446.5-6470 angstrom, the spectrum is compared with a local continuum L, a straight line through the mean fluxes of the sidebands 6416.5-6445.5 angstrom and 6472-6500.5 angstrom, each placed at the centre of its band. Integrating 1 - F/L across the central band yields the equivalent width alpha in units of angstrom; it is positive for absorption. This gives 0.31 angstrom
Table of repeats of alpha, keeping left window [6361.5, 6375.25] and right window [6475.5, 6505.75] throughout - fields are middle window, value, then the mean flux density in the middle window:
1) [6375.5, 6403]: 1.1 angstrom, 16.7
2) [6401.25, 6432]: -0.2 angstrom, 17.6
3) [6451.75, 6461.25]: -0.2 angstrom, 18.2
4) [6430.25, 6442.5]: 0.4 angstrom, 17.1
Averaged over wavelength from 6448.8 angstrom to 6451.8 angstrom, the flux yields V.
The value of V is 15.1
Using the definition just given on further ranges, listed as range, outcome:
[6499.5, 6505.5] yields 17.8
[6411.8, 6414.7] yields 16.9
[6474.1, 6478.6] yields 19.3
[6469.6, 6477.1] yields 18.4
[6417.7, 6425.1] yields 17.7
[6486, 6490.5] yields 18.7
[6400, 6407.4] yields 17.1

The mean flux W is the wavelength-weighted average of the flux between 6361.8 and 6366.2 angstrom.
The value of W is 16.6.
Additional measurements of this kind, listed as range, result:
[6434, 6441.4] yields 16.7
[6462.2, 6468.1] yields 17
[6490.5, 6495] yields 16.8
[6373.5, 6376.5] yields 17.8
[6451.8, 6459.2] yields 18.4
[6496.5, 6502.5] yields 16.9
